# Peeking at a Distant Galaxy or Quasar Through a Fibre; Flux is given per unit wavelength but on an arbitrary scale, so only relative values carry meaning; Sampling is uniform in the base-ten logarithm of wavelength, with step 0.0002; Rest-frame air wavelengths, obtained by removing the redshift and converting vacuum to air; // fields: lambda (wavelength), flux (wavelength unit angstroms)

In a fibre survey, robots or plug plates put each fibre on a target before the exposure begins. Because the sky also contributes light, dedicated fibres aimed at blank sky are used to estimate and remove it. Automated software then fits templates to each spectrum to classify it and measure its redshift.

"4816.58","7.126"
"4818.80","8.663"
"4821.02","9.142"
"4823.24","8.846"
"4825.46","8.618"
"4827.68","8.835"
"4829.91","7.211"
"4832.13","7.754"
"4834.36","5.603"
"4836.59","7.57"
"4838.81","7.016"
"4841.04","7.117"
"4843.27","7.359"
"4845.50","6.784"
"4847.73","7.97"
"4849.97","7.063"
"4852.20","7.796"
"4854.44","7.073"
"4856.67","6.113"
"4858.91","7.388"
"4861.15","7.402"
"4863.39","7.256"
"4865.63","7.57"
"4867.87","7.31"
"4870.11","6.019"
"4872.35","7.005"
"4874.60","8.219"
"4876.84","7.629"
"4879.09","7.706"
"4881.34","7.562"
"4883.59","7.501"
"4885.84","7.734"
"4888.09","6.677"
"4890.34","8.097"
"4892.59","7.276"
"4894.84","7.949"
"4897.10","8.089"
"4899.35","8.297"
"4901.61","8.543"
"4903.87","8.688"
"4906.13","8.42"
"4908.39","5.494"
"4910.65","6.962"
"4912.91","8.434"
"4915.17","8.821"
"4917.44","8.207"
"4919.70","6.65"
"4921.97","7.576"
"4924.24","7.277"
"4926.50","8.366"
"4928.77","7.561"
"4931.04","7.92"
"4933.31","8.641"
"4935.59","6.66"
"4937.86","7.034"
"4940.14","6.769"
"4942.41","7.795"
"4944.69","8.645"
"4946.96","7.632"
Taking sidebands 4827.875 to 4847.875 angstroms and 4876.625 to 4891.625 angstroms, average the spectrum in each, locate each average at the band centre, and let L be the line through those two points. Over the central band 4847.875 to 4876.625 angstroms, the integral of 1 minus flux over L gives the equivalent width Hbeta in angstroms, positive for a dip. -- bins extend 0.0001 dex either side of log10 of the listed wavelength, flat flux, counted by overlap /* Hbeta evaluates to 0.6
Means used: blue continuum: 7.19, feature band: 7.22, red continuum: 7.55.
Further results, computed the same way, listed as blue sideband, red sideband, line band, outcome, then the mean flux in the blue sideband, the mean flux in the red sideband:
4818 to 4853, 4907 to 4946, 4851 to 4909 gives 1.0 angstroms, 7.7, 7.58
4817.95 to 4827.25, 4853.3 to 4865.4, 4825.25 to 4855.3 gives 2.3 angstroms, 8.83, 7.08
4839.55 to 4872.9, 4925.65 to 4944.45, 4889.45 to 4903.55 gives -1.3 angstroms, 7.15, 7.63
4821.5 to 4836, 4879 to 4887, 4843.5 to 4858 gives 1.1 angstroms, 7.86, 7.61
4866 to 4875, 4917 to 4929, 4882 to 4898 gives -0.7 angstroms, 7.09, 7.58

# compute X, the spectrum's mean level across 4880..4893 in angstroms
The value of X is 7.49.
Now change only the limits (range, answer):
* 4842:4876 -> 7.23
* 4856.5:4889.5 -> 7.31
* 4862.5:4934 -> 7.67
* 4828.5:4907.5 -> 7.45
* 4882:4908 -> 7.86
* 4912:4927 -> 7.88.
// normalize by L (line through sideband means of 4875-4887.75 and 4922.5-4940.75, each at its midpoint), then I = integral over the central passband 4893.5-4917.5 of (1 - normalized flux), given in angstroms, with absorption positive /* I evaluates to -1.3 angstroms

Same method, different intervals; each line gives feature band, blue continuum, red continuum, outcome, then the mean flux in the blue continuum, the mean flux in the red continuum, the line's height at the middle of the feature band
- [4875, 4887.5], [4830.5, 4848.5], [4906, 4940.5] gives -0.48 angstroms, 7.14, 7.54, 7.34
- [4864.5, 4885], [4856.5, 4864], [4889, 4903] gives 0.29 angstroms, 7.14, 8.03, 7.5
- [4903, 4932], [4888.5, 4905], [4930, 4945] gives 0.40 angstroms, 8.07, 7.58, 7.82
